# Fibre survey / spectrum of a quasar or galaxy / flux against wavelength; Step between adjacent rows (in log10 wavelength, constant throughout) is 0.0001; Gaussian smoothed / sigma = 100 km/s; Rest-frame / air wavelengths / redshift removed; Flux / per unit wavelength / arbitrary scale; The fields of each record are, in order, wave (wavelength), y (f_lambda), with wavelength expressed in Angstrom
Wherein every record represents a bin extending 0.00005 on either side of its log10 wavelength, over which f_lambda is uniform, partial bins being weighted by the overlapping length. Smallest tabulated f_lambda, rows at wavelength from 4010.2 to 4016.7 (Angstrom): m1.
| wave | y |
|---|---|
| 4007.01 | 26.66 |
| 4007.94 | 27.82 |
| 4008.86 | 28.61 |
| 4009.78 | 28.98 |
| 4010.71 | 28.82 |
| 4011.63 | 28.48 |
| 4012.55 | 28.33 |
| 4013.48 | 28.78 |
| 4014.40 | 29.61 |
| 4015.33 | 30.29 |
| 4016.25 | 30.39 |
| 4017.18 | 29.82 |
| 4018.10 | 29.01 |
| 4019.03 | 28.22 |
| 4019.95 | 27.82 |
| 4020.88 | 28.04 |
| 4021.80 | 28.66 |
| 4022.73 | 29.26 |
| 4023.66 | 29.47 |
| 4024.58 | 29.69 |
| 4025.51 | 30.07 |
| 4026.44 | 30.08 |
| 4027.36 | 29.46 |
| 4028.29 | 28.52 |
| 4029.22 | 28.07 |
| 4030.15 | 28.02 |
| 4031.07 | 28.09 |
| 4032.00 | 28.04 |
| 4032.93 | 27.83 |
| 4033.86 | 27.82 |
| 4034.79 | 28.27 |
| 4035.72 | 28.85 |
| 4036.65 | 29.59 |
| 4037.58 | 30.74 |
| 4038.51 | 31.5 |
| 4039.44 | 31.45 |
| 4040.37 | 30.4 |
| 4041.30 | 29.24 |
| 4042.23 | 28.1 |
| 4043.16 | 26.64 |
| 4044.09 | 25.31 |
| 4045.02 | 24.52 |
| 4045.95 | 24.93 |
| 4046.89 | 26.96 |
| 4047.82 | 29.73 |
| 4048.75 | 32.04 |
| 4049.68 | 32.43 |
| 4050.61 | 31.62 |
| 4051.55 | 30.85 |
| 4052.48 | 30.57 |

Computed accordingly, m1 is 28.33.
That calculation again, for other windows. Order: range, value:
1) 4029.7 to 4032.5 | 28.02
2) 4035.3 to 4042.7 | 28.1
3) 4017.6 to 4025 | 27.82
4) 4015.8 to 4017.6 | 29.82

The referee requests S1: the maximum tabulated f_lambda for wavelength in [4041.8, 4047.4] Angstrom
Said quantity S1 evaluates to 28.1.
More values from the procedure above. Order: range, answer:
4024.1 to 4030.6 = 30.08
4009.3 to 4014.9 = 29.61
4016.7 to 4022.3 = 29.82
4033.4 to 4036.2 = 28.85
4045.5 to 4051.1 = 32.43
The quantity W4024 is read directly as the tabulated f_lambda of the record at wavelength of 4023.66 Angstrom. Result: 29.47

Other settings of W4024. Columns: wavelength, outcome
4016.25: 30.39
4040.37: 30.4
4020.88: 28.04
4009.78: 28.98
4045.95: 24.93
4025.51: 30.07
